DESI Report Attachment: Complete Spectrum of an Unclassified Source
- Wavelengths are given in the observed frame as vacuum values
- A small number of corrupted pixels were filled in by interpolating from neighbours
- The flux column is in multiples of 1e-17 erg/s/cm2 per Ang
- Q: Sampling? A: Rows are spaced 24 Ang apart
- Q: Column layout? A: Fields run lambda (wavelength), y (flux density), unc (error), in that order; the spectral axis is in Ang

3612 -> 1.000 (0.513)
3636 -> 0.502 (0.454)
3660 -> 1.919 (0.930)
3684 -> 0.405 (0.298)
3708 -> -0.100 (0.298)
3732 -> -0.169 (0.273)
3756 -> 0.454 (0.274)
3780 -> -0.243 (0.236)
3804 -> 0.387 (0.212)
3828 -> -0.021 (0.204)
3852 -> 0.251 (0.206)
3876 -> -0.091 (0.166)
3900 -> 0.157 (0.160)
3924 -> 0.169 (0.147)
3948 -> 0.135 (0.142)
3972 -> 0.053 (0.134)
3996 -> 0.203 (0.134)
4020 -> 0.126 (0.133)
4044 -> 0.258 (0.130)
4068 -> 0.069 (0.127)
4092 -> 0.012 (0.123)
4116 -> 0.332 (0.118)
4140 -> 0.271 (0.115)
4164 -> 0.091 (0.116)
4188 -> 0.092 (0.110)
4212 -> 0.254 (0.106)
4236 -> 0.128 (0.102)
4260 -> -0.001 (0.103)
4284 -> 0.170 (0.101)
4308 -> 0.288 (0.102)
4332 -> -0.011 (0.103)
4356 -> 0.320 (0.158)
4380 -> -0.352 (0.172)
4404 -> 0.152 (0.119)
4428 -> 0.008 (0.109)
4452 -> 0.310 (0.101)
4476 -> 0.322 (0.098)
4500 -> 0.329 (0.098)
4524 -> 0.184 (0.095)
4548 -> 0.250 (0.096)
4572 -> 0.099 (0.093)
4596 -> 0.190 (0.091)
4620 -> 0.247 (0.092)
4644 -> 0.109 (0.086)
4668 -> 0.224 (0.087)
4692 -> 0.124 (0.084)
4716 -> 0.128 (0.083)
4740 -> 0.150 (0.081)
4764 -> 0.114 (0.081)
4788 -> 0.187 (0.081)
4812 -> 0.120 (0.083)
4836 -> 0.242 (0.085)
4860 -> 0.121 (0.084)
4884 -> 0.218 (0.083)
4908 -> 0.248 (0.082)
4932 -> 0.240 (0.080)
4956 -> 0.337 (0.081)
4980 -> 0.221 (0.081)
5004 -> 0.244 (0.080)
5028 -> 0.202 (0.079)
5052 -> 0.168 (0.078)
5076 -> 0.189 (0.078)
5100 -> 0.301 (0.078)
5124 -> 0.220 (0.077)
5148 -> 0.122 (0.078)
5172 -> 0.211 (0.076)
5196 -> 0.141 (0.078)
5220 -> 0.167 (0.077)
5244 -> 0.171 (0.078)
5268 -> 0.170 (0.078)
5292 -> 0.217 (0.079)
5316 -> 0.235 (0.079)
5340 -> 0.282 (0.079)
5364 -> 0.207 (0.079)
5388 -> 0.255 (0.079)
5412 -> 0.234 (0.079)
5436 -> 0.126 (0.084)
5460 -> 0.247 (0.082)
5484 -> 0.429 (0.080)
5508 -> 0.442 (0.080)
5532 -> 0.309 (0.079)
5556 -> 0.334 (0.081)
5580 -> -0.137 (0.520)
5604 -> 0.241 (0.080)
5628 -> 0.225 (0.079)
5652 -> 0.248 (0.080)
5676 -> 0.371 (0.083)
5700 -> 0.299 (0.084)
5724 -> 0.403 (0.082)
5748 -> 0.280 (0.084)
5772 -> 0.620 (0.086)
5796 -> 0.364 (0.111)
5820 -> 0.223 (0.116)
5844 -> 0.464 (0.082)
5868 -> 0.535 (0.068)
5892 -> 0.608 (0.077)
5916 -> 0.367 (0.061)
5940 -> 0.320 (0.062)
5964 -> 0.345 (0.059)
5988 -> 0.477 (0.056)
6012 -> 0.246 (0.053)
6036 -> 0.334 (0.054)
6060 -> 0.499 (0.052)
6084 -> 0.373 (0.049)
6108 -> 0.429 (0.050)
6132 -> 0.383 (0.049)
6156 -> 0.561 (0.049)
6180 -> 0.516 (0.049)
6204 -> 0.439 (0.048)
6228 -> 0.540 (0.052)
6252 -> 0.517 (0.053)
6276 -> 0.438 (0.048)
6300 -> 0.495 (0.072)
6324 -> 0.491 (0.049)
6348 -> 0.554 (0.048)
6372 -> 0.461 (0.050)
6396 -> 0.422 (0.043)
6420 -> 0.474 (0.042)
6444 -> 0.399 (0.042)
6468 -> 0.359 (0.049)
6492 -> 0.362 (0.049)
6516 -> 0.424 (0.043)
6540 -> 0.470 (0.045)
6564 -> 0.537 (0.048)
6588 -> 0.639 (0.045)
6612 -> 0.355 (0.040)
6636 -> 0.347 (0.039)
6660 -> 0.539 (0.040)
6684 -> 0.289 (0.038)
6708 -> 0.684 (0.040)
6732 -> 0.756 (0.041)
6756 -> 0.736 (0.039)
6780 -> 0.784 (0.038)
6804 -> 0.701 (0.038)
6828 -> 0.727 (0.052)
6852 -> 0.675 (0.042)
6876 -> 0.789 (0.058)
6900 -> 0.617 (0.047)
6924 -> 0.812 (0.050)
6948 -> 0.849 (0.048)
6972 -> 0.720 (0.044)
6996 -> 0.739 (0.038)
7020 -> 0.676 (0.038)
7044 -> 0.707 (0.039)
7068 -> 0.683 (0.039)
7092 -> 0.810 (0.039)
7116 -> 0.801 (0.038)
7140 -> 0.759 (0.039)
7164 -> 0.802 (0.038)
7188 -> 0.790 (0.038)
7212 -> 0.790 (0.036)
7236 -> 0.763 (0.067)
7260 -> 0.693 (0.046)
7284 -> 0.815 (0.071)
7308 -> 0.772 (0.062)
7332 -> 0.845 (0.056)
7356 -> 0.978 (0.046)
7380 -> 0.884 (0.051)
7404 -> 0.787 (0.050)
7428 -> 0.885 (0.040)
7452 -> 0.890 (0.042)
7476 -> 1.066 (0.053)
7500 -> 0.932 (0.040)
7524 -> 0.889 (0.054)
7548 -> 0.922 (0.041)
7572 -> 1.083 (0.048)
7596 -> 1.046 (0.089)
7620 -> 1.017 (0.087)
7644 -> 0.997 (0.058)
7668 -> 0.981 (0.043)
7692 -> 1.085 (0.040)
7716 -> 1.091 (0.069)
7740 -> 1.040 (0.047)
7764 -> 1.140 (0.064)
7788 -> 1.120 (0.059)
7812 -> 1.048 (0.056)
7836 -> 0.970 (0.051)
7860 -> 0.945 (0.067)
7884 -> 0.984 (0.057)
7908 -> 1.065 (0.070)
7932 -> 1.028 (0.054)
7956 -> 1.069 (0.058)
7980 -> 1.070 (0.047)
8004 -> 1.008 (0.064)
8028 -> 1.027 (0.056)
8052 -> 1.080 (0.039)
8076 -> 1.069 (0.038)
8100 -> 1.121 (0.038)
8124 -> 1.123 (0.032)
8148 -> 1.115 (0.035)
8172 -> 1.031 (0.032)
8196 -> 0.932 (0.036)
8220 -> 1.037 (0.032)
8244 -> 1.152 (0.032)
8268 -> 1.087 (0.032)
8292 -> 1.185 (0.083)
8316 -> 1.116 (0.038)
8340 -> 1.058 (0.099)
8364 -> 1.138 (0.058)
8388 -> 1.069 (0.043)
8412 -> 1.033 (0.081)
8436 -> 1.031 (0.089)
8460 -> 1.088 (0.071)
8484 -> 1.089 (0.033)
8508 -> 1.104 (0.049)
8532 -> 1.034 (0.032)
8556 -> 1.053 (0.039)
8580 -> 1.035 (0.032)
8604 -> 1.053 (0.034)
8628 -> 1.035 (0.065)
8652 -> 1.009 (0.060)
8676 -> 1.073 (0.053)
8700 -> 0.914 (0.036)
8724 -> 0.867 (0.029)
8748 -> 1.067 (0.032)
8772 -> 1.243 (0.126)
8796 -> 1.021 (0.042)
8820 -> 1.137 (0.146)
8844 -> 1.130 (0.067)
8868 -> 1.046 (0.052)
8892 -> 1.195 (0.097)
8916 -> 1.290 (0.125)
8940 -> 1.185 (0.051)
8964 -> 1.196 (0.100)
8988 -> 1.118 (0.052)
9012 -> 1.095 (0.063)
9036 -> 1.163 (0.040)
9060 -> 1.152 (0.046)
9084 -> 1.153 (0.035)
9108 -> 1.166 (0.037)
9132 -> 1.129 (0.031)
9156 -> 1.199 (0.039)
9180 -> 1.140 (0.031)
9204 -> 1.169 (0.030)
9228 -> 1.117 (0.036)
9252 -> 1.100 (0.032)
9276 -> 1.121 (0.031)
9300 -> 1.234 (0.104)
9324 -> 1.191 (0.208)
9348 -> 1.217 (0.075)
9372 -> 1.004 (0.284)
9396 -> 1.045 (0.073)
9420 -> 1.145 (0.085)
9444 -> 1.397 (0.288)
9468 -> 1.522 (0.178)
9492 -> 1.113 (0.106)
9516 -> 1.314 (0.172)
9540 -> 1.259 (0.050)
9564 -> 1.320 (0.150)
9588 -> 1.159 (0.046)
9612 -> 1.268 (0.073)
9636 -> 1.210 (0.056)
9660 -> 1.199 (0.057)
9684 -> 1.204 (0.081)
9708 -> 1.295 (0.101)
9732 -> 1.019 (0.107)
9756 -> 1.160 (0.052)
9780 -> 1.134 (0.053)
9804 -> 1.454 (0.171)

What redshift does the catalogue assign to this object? 0.68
